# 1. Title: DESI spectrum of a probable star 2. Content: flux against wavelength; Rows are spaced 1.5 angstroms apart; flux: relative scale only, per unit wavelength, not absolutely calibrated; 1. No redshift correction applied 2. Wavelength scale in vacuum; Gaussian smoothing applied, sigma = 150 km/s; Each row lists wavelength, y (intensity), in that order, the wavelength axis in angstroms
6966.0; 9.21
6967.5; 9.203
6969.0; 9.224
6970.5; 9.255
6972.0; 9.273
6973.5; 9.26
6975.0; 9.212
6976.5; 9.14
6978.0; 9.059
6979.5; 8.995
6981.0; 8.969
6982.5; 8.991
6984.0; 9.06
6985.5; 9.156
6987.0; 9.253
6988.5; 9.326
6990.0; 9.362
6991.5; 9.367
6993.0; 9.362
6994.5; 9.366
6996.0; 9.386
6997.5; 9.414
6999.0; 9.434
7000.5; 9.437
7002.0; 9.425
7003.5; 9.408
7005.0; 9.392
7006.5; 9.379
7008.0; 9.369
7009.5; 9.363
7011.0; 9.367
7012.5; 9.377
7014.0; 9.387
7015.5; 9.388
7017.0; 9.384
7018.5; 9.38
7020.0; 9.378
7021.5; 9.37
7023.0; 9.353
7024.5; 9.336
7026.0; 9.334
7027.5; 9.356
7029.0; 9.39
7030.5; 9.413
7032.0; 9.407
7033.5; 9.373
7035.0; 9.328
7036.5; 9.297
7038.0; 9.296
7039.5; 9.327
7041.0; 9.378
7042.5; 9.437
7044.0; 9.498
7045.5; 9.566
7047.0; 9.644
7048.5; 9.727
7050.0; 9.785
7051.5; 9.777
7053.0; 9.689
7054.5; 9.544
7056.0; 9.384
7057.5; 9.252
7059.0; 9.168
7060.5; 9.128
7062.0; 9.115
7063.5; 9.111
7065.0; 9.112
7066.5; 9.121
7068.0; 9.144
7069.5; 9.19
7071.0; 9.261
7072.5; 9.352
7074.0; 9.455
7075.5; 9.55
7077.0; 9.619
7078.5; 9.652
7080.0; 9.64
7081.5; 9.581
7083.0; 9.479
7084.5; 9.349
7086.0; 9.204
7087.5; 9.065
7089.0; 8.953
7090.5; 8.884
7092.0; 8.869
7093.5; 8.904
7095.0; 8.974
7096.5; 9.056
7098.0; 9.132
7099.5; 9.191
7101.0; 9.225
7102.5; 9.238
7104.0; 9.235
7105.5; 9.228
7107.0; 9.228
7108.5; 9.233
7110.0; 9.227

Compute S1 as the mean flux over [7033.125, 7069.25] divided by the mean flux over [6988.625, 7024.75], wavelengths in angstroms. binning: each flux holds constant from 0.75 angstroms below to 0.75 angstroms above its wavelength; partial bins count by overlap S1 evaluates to 1.00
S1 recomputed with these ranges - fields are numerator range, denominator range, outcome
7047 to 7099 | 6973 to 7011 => 1.00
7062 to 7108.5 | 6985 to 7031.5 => 0.99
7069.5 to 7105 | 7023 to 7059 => 0.98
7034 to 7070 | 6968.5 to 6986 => 1.03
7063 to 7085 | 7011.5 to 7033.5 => 1.00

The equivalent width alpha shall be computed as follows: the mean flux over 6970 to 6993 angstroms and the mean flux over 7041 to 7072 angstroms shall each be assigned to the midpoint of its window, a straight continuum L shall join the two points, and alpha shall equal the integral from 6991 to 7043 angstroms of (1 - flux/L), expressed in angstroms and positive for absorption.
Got -0.55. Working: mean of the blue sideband 9.18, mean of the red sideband 9.38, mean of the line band 9.38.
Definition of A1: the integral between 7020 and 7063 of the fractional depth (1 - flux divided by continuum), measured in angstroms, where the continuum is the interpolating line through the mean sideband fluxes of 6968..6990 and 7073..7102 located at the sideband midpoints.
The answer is -0.9 angstroms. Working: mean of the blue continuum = 9.16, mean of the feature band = 9.41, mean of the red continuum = 9.25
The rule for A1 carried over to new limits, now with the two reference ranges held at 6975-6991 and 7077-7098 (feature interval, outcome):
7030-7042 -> -0.23 angstroms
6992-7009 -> -0.46 angstroms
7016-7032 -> -0.36 angstroms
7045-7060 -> -0.58 angstroms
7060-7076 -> -0.05 angstroms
